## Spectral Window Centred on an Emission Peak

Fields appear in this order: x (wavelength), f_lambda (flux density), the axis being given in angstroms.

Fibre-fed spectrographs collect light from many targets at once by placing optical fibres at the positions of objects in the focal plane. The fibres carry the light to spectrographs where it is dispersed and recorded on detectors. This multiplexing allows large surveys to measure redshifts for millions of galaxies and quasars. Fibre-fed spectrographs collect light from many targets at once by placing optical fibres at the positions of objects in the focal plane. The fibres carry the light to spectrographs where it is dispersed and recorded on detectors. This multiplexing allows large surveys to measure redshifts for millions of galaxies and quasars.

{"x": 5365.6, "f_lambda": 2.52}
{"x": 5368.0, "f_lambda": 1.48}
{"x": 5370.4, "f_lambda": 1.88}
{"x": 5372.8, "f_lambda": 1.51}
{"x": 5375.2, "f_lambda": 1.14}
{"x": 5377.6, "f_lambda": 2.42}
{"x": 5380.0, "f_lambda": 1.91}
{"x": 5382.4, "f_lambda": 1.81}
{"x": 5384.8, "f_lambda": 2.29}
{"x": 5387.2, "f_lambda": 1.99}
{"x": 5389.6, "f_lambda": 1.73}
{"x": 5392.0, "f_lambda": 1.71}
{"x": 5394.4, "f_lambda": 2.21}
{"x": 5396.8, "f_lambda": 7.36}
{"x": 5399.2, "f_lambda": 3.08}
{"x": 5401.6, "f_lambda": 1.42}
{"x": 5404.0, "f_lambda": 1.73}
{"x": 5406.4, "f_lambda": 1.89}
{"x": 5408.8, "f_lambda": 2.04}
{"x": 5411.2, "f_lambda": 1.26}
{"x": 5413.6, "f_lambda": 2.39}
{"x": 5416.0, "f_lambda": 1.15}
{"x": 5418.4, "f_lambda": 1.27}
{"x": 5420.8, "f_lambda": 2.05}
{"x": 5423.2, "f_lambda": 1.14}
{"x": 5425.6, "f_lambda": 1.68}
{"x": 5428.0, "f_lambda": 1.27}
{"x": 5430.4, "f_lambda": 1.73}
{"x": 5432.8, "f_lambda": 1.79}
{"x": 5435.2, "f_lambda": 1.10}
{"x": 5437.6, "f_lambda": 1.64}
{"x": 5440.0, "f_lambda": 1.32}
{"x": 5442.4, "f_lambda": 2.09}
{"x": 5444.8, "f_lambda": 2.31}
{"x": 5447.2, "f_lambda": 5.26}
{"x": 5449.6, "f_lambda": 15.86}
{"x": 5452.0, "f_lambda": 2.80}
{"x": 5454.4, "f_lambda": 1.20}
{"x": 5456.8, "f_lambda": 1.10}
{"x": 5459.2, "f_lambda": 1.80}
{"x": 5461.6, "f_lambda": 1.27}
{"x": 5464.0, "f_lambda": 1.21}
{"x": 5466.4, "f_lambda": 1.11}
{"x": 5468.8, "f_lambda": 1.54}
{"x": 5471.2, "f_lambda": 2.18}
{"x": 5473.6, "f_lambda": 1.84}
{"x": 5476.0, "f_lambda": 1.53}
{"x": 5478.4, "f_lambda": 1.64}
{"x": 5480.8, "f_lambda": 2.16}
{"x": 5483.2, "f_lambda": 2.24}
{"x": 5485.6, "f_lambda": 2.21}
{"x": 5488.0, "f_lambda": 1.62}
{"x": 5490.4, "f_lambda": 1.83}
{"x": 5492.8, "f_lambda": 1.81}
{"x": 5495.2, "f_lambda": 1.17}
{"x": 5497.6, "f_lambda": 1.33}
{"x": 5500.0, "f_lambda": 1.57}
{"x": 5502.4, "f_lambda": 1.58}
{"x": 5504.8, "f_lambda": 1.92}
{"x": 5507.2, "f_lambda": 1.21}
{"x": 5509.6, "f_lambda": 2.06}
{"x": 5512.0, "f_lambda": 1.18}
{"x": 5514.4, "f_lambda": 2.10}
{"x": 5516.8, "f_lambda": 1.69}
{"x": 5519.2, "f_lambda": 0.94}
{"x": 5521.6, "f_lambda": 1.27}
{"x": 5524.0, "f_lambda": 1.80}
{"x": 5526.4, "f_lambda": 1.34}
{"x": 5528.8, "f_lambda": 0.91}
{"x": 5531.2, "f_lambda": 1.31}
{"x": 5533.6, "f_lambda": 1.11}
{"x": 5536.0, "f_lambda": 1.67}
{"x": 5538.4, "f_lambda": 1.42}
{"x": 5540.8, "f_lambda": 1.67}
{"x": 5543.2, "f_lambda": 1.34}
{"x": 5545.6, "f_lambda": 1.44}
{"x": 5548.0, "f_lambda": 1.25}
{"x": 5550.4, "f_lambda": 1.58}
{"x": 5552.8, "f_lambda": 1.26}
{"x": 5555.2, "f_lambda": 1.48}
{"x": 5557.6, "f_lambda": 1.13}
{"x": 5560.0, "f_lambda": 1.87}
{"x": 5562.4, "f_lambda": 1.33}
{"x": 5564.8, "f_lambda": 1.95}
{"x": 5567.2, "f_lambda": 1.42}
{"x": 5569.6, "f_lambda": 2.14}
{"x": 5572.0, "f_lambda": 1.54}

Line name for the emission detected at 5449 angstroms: [O III]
